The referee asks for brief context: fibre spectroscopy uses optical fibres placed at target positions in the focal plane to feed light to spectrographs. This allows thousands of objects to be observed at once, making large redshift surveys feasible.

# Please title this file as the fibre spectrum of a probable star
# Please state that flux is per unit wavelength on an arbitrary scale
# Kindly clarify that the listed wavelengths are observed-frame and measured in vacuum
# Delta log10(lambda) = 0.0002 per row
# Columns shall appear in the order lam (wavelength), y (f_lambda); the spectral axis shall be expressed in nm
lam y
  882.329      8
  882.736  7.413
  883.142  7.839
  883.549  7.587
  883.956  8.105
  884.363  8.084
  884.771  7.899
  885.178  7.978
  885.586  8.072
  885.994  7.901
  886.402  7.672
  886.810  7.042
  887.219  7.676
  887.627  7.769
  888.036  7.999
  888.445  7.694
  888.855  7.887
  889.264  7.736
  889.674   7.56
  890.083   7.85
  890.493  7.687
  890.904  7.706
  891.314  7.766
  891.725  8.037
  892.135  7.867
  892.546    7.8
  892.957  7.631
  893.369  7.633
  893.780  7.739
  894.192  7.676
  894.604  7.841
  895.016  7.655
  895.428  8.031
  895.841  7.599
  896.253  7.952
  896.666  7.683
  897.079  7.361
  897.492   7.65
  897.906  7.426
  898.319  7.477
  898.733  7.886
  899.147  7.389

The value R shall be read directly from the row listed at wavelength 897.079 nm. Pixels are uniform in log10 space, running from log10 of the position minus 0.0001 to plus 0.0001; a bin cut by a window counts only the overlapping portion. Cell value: 7.361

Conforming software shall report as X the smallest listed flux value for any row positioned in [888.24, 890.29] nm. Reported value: 7.56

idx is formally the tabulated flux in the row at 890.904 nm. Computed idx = 7.706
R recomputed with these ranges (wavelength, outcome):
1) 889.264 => 7.736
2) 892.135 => 7.867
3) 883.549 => 7.587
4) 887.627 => 7.769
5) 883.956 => 8.105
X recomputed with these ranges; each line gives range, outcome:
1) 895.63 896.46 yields 7.599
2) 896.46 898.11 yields 7.361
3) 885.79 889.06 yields 7.042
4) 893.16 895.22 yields 7.633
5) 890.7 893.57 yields 7.631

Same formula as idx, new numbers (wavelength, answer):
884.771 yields 7.899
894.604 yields 7.841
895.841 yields 7.599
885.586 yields 8.072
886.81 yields 7.042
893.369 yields 7.633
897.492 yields 7.65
